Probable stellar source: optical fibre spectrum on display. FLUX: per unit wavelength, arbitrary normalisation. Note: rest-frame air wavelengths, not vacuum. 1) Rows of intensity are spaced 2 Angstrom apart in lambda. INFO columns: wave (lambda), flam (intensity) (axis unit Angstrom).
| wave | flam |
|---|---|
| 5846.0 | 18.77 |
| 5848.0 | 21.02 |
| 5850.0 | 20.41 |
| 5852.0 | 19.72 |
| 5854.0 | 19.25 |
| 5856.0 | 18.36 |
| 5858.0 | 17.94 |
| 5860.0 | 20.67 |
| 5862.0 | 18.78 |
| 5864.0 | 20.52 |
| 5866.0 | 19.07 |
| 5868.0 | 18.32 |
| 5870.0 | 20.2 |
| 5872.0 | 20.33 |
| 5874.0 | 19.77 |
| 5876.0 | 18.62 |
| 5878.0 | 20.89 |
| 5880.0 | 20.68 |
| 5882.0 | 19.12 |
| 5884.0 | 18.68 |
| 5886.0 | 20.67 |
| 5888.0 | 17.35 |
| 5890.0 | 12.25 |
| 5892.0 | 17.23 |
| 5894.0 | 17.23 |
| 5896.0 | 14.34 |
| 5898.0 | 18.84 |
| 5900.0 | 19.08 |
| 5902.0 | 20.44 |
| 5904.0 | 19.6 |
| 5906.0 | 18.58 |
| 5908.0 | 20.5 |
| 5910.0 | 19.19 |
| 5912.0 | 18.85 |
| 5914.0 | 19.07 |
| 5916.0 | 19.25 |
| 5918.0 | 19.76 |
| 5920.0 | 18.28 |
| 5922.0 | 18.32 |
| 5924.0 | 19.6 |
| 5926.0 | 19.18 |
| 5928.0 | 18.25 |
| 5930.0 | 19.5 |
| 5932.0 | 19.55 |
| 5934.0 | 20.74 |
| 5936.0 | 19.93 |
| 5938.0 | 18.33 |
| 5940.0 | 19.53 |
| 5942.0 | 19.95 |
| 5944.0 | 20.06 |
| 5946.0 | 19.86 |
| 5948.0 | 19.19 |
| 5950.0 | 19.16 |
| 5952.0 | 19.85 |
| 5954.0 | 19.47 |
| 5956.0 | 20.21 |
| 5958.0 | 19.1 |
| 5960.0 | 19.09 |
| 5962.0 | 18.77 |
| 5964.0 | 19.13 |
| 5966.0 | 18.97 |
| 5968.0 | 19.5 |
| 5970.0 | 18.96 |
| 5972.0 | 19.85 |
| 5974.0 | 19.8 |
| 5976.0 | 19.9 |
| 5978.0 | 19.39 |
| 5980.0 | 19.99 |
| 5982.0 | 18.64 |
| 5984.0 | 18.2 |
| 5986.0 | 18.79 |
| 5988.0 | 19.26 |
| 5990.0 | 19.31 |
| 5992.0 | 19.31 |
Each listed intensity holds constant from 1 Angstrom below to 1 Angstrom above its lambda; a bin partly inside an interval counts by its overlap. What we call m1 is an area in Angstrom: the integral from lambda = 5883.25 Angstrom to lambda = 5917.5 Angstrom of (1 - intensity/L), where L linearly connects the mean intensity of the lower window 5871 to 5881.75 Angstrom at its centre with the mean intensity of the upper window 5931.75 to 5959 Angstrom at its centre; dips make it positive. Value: 2.7 Angstrom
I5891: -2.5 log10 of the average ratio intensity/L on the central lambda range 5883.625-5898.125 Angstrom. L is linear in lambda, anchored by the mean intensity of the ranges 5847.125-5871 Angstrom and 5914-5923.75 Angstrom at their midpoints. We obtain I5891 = 0.14 mag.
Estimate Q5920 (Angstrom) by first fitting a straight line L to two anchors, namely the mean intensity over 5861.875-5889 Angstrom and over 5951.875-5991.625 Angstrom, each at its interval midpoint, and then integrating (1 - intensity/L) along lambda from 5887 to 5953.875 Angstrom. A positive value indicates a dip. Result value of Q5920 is 2.0 Angstrom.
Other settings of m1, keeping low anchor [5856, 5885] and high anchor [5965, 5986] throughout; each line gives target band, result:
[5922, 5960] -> -0.2 Angstrom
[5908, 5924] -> 0.3 Angstrom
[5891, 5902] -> 1.0 Angstrom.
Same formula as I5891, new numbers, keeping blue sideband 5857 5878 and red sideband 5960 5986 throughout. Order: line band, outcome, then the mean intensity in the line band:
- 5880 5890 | 0.057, 18.5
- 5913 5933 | 0.016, 19.1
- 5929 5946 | -0.022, 19.7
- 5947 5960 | -0.010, 19.5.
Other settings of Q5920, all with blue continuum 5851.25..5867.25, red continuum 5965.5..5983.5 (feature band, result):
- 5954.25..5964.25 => 0.1 Angstrom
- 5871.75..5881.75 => -0.4 Angstrom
